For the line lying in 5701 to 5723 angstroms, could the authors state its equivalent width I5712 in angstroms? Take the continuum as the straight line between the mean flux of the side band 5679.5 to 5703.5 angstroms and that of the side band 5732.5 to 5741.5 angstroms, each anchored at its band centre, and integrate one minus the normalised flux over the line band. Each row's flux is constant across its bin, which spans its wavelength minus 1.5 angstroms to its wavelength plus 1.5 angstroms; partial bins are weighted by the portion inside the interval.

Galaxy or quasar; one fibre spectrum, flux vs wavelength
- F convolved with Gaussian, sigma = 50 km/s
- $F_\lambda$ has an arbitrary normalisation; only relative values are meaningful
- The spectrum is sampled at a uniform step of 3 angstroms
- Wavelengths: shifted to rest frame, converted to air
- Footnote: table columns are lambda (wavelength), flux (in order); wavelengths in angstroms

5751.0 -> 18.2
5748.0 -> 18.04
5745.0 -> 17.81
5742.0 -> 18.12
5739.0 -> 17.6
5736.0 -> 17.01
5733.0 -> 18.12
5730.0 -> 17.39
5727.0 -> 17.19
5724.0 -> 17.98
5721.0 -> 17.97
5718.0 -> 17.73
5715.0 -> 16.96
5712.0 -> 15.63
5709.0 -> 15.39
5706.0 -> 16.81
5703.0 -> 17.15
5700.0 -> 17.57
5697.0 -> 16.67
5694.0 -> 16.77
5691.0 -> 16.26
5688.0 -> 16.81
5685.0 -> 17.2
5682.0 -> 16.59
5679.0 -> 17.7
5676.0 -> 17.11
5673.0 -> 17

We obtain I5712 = 0.5 angstroms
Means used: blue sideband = 16.9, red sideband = 17.6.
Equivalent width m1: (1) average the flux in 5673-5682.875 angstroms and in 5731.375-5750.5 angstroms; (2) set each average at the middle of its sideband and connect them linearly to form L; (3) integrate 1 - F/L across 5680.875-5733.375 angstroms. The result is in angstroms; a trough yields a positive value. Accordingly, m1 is 1.4 angstroms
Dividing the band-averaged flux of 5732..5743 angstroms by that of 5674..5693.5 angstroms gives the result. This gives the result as 1.04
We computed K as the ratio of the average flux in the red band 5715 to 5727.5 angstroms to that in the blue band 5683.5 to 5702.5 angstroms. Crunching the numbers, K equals 1.0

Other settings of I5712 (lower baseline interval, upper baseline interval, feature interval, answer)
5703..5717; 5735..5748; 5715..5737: -0.7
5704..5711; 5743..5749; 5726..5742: -0.1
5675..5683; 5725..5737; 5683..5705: 0.4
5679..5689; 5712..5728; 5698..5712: 0.5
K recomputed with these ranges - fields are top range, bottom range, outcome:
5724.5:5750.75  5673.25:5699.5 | 1.05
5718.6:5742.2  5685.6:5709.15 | 1.05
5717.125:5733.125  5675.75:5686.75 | 1.03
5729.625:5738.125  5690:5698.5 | 1.06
